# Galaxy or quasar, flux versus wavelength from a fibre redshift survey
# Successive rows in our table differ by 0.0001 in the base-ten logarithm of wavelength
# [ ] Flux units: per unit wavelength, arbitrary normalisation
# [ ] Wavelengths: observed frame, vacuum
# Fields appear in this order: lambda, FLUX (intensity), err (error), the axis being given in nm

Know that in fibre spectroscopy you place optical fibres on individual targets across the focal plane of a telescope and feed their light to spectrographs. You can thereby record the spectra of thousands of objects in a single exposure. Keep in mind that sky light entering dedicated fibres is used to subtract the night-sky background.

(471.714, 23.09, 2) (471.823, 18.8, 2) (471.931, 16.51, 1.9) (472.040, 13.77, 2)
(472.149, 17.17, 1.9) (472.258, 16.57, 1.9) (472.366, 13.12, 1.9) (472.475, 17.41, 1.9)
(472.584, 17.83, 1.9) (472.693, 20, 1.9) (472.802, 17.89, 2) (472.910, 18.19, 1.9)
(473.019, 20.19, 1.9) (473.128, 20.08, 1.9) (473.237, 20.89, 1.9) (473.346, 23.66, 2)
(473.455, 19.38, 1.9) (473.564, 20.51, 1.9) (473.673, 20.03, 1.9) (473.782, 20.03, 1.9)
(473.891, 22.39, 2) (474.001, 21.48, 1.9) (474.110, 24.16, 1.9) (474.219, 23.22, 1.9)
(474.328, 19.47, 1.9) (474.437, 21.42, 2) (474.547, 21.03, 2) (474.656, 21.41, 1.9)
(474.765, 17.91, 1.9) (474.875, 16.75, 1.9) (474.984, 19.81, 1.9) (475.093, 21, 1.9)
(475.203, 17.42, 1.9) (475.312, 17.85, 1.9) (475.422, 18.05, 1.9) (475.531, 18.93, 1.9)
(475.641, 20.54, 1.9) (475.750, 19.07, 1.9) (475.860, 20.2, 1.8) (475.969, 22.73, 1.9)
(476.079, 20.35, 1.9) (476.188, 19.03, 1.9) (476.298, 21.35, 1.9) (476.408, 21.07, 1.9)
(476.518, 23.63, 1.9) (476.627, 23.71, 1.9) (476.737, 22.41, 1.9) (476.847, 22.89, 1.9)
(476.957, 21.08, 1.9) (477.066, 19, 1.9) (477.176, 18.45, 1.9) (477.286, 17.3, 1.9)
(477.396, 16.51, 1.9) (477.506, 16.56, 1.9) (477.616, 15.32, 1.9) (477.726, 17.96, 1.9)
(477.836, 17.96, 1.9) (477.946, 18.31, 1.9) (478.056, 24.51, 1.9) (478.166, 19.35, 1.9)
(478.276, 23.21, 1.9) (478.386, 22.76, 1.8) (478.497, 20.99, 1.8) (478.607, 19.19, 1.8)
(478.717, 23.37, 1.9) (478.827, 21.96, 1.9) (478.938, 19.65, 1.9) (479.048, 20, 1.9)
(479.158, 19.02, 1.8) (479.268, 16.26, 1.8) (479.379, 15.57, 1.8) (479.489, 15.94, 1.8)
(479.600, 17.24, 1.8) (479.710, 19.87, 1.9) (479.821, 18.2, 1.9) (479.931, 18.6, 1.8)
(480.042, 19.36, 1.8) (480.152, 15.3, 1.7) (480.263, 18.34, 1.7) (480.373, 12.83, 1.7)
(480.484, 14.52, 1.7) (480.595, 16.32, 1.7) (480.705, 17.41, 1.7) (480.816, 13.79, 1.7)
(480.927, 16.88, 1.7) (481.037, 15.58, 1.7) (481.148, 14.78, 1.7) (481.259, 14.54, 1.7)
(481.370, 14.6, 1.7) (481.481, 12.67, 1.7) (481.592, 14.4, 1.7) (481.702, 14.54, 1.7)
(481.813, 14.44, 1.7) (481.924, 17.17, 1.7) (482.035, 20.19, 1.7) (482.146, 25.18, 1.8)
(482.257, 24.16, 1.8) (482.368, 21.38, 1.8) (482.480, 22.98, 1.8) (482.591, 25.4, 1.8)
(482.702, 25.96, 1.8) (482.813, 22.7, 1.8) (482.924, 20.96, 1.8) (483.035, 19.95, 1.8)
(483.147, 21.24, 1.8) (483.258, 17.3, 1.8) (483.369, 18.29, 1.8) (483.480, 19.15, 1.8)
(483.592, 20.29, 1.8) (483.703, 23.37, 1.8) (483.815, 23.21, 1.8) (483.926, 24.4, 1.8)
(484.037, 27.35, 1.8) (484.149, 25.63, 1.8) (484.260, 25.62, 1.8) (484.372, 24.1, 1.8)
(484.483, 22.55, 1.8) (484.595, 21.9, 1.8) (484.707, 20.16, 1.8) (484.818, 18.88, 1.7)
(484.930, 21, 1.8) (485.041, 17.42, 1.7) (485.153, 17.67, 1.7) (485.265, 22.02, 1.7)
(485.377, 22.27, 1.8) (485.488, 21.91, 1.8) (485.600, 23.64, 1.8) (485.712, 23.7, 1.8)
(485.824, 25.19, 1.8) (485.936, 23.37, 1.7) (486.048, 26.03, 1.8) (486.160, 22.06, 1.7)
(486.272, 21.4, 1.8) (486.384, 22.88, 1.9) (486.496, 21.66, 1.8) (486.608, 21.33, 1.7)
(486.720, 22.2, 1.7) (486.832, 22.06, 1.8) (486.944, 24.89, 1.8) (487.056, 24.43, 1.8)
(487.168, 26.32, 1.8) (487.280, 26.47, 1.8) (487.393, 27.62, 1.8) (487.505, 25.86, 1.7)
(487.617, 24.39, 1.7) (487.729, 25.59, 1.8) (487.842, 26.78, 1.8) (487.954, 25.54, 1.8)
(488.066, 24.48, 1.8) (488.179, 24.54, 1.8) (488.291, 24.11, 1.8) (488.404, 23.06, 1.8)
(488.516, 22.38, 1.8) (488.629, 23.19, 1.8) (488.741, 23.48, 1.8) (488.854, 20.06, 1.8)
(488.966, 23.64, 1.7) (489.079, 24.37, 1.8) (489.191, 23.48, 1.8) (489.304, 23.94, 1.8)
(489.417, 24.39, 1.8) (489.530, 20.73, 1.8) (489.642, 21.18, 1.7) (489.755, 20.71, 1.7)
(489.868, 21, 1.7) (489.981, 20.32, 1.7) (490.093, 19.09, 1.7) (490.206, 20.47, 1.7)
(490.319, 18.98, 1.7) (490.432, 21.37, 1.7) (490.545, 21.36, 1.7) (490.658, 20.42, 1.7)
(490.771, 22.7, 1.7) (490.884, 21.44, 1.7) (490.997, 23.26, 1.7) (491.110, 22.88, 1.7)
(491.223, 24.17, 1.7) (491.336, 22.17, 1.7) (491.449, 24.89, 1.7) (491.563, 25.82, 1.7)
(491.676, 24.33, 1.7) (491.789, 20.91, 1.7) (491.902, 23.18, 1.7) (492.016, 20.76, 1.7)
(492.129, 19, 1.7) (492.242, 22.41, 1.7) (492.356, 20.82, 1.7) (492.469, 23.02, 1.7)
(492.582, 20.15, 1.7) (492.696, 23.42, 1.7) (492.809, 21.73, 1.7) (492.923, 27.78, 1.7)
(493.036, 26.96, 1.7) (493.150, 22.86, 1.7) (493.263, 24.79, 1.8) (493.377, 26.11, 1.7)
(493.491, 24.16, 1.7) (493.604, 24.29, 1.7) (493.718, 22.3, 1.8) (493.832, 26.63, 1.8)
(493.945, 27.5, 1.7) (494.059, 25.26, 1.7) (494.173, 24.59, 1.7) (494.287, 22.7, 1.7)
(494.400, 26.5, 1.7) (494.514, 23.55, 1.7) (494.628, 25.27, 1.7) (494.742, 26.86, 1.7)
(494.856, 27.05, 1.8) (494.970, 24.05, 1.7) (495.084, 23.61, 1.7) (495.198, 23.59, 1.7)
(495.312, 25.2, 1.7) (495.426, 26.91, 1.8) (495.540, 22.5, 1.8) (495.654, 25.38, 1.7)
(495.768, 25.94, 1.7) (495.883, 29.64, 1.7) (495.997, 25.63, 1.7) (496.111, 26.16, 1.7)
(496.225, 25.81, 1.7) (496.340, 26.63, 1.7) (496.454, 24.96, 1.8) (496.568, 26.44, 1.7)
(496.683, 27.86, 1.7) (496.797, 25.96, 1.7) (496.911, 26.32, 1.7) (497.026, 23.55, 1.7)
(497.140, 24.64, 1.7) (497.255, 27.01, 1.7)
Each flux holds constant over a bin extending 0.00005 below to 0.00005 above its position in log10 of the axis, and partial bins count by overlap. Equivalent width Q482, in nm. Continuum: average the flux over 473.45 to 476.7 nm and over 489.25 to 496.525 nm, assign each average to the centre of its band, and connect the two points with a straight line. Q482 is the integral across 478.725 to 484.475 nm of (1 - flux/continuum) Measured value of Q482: 0.641 nm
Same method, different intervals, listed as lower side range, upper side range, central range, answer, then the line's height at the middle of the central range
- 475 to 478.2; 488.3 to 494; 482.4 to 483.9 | -0.04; 21.1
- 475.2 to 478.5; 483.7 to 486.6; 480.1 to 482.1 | 0.55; 21.3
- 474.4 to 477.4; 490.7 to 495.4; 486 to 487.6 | -0.10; 22.5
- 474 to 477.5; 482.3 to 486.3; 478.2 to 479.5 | 0.06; 21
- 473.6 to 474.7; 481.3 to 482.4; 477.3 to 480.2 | 0.04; 19.2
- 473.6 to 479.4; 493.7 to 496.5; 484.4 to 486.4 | 0.07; 22.6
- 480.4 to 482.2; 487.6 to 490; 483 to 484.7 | -0.35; 18.5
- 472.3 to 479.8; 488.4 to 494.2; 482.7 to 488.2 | -0.32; 21.7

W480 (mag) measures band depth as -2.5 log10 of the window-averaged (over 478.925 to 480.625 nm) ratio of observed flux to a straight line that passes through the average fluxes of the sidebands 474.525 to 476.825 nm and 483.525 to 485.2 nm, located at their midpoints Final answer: 0.221 mag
